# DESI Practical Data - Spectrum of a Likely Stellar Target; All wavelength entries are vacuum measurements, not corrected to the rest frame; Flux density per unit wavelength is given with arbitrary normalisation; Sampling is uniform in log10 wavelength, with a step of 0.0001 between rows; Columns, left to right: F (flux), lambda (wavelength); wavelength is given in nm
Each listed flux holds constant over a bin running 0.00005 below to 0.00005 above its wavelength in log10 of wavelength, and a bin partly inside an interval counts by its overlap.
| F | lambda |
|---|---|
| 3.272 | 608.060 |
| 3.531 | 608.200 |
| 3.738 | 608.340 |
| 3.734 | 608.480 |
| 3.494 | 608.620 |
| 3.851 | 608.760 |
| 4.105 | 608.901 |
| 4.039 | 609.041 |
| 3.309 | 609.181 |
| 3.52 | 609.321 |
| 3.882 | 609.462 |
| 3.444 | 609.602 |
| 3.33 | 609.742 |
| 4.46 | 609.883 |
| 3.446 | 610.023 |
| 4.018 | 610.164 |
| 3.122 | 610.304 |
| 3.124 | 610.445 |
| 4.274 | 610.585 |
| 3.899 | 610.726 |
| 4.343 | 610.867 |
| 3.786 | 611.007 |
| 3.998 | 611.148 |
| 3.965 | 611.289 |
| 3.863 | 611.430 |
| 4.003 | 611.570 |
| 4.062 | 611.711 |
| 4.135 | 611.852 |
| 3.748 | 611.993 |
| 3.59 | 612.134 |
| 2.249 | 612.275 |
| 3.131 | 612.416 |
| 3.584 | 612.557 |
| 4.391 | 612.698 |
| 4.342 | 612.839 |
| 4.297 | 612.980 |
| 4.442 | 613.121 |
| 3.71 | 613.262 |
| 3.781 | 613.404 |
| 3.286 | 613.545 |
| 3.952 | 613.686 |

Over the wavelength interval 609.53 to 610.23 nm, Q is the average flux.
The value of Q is 3.74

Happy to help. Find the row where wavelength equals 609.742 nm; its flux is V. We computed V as 3.33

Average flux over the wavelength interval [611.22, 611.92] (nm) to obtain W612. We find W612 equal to 4.01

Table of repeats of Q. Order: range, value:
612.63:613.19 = 4.37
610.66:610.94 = 4.13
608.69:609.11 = 3.99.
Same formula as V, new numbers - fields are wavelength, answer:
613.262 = 3.71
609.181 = 3.309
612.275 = 2.249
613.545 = 3.286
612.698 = 4.391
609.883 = 4.46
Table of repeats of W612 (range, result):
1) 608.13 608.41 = 3.64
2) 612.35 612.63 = 3.37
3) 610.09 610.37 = 3.58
